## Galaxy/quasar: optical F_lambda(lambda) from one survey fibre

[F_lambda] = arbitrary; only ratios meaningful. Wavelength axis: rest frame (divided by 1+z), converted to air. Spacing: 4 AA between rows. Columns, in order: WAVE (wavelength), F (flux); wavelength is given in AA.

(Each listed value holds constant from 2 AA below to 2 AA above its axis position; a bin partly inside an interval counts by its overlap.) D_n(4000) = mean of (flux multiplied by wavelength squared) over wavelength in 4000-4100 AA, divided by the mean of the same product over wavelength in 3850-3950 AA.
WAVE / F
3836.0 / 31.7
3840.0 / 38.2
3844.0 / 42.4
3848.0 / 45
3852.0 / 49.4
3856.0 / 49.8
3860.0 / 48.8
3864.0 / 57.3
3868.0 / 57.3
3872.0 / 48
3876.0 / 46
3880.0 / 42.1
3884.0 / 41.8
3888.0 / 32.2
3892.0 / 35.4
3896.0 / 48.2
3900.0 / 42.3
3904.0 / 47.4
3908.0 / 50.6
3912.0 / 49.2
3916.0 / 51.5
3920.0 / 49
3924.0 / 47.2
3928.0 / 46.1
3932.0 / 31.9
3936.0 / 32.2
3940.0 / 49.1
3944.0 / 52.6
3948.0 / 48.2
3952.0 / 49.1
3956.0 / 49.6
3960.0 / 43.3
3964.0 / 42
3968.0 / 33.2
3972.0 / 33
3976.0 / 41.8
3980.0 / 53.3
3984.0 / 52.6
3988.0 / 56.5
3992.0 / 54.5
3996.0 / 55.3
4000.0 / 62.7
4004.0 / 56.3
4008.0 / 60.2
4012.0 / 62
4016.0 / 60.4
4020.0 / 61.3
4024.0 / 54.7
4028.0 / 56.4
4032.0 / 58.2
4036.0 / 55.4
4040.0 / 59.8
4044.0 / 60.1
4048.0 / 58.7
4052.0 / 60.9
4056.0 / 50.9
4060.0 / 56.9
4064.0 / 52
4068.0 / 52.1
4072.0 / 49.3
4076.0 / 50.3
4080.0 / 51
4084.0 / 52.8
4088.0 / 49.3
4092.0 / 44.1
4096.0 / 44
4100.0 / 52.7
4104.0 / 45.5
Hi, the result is 1.28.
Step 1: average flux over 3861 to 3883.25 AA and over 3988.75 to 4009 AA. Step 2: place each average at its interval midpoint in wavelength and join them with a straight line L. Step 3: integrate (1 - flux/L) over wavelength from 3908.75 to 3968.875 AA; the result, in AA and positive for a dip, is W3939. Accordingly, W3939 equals 9.5 AA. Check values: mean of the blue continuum 49.6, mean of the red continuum 57.6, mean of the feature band 45.3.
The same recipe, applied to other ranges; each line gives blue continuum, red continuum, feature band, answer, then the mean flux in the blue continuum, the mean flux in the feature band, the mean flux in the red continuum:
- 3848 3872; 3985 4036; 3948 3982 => 7.6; 51.5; 43.5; 58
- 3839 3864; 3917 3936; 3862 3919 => -2.2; 46.8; 46.4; 42.8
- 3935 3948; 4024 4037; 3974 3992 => -0.1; 46.1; 51.4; 56.5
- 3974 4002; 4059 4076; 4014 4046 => -3.3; 53.8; 58.3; 52.1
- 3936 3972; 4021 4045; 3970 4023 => -3.1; 44.4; 54.6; 57.5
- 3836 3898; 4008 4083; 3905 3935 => 1.4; 45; 46.1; 56.2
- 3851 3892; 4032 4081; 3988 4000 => -1.0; 46.6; 56.5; 55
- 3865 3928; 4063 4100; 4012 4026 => -3.2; 46.1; 59.3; 49.5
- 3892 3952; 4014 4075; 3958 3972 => 3.1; 45.9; 38.6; 56.4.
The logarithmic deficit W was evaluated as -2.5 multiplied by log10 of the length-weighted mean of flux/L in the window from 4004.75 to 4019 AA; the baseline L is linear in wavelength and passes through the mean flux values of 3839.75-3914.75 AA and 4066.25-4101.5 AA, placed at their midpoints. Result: -0.24 mag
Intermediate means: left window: 46.1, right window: 49.4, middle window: 60.5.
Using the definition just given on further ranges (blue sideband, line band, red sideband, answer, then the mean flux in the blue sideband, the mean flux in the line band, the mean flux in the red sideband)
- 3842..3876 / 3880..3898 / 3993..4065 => 0.27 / 49.5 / 39.7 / 57.9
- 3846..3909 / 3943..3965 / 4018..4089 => 0.06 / 46.3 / 47.5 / 55.1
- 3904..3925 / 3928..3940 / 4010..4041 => 0.34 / 49.4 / 37.2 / 58.5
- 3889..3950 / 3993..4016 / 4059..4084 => -0.21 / 45.2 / 59.2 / 51.8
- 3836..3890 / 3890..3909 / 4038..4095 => 0.06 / 45.5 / 44.5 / 53.3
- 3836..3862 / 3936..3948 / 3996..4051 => 0.11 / 44.5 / 47.3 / 58.8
